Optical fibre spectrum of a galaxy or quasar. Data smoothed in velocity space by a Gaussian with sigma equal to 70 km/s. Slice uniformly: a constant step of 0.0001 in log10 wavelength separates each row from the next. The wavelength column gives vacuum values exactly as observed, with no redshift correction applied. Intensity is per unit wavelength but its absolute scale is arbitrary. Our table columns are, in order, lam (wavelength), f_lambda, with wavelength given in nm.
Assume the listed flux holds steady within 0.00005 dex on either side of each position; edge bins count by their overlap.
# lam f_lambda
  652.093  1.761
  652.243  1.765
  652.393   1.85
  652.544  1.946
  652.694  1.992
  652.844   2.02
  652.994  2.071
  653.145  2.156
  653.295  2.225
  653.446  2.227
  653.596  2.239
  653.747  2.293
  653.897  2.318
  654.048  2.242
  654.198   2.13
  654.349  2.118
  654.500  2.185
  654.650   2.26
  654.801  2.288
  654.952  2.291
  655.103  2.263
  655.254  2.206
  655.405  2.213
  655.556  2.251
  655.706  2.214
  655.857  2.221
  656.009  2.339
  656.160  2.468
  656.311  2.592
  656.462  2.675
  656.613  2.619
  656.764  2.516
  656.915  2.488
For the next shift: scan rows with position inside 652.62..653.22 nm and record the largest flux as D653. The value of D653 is 2.156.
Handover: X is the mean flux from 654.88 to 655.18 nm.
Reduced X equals 2.27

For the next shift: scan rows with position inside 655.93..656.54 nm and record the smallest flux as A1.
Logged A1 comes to 2.339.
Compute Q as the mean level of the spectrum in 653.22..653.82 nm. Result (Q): 2.24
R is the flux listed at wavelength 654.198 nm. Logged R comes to 2.13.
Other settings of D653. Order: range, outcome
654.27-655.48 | 2.291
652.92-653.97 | 2.318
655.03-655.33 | 2.263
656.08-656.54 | 2.675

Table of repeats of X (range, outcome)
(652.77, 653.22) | 2.08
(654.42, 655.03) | 2.25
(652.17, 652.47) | 1.8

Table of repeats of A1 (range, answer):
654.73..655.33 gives 2.206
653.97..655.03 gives 2.118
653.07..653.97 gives 2.156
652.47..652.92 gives 1.946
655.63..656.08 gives 2.214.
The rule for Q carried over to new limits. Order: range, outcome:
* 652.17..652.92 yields 1.92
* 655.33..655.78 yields 2.23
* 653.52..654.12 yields 2.27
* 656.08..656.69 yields 2.59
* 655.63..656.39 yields 2.37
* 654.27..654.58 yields 2.15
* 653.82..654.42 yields 2.2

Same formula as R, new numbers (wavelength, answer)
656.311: 2.592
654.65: 2.26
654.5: 2.185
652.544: 1.946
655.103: 2.263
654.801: 2.288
